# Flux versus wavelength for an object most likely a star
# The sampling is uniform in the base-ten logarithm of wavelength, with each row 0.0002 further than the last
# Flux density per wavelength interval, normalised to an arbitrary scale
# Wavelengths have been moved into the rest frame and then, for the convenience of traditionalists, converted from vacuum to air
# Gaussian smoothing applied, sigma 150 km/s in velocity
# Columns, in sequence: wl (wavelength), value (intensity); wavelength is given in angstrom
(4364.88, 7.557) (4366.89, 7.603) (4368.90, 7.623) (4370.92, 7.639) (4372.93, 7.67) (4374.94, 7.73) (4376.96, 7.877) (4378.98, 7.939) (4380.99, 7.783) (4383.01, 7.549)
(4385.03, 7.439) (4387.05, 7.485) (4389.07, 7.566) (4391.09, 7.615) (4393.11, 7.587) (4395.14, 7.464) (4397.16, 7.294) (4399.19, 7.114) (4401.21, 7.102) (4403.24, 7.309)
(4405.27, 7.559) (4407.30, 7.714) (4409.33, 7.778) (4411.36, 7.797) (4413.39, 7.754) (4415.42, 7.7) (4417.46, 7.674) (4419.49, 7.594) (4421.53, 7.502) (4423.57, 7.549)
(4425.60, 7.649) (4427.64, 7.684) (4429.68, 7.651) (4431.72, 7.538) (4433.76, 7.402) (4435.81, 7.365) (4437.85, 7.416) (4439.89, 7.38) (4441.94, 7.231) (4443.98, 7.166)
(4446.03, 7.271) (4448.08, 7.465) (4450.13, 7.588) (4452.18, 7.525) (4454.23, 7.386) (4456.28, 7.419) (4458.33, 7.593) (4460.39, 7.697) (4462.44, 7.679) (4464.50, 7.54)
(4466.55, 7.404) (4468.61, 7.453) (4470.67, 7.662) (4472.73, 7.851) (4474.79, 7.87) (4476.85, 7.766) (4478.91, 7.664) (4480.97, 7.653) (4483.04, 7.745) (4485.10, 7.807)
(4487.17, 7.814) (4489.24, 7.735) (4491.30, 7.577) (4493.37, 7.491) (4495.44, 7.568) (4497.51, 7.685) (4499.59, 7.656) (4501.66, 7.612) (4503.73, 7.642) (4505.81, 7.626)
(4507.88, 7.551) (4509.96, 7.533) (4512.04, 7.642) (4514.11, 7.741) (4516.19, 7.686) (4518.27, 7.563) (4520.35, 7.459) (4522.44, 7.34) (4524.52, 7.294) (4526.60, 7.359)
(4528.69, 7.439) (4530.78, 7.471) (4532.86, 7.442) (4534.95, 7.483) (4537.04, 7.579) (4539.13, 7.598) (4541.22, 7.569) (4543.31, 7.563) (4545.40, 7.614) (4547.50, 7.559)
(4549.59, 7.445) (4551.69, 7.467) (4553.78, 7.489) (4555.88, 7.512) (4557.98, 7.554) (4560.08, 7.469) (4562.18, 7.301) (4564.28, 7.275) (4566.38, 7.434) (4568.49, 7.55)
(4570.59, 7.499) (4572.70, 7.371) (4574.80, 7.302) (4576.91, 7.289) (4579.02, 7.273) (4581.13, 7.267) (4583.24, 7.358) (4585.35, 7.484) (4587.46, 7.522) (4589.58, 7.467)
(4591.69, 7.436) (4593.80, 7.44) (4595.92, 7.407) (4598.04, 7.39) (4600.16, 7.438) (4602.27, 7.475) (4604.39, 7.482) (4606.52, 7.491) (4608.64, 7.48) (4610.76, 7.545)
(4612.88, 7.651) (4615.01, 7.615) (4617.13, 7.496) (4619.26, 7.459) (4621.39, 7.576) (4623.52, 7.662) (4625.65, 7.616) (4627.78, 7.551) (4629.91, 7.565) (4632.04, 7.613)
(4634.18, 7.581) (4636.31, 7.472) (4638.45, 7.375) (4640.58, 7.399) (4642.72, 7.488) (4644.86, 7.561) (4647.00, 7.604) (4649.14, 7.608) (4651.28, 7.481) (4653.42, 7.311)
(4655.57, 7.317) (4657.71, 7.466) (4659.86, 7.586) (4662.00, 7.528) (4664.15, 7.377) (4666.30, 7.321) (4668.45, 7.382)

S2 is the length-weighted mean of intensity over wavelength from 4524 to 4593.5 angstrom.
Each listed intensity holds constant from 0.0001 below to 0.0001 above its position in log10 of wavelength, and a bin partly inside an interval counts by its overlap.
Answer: 7.45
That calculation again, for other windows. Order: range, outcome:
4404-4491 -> 7.59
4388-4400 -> 7.44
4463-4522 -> 7.64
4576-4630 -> 7.48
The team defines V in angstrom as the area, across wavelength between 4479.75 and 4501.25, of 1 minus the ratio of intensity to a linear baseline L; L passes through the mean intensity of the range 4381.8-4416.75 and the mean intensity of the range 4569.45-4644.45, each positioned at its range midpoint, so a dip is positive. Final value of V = -0.49 angstrom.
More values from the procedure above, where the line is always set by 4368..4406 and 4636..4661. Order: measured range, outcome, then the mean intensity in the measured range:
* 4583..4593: 0.04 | 7.46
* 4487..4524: -0.42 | 7.6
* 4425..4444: 0.18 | 7.46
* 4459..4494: -0.71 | 7.67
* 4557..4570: 0.11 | 7.43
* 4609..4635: -0.33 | 7.57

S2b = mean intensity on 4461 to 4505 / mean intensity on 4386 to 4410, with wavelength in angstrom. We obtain 1.03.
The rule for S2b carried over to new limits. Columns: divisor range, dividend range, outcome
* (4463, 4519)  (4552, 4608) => 0.97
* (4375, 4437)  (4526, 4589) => 0.98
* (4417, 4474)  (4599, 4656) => 1.00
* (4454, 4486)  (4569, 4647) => 0.98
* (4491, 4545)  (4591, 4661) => 0.99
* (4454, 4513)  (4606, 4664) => 0.99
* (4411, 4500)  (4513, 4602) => 0.98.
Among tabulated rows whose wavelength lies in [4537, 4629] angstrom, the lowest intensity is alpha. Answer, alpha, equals 7.267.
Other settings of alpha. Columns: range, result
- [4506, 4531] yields 7.294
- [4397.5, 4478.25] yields 7.102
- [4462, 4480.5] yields 7.404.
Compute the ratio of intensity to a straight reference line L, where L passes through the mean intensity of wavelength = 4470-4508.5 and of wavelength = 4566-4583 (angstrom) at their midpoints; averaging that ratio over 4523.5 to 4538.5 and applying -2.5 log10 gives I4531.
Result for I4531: 0.01 mag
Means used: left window 7.68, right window 7.37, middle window 7.44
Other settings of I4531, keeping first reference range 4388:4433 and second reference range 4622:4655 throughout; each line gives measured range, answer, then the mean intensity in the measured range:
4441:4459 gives 0.021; 7.4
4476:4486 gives -0.026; 7.73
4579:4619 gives 0.009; 7.46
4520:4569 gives 0.010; 7.47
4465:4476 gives -0.014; 7.65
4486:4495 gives -0.015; 7.65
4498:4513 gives -0.009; 7.61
